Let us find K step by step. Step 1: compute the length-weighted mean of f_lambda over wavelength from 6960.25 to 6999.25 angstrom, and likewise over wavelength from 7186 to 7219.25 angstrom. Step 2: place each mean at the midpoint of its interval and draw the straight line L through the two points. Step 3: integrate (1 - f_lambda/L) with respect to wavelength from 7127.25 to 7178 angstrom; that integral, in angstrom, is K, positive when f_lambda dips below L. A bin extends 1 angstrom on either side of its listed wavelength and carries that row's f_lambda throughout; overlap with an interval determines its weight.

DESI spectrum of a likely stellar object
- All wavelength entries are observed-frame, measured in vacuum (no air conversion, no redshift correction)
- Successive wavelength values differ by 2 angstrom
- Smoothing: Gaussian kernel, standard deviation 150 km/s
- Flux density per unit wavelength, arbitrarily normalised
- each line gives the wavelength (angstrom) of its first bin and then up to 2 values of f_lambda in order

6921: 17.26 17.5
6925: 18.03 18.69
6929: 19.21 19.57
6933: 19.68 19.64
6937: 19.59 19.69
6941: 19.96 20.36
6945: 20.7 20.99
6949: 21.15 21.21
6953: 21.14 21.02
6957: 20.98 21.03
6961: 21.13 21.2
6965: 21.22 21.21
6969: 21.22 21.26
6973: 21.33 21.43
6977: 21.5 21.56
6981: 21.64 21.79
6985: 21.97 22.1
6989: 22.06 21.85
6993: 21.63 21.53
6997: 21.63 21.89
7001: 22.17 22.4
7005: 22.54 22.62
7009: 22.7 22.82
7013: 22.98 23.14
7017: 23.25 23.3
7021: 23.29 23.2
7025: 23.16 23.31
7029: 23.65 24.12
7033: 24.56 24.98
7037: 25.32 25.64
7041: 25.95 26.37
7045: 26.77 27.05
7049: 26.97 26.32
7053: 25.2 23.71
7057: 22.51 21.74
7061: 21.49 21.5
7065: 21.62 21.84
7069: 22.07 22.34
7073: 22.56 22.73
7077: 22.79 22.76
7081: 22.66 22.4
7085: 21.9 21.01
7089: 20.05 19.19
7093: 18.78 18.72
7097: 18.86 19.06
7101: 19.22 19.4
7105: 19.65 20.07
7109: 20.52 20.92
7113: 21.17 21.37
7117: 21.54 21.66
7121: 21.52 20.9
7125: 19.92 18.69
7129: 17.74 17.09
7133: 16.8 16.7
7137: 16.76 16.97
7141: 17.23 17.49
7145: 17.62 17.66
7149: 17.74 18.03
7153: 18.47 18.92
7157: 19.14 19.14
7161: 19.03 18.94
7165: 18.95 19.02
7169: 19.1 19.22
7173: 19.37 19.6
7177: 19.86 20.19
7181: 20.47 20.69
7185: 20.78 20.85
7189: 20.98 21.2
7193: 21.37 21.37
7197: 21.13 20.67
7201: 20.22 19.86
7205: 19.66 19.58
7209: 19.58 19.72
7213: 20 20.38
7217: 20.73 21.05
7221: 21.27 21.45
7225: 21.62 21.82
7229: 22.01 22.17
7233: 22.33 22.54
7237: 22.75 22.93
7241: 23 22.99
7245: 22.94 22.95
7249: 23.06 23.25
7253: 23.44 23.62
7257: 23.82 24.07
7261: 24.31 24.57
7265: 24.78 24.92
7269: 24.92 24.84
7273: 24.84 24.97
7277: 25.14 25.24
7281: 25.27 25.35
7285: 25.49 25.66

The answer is 6.0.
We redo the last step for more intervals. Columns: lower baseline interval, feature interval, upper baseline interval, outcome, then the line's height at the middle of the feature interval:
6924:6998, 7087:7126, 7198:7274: 2.68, 21.6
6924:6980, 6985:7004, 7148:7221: -1.38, 20.4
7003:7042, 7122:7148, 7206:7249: 5.48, 22.6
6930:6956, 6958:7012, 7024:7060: 1.22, 22.3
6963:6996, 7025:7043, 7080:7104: -3.32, 20.9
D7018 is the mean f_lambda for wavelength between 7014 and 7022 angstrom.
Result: 23.2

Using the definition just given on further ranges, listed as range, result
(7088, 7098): 19.1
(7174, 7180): 19.9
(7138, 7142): 17.1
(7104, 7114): 20.5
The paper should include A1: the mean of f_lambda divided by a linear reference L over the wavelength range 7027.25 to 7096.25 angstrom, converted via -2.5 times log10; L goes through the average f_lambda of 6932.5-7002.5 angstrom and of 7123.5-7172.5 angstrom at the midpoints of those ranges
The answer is -0.18 mag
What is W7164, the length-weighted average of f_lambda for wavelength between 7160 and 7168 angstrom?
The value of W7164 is 19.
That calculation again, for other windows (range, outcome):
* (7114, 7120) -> 21.5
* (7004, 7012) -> 22.7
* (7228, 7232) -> 22.1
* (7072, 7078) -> 22.7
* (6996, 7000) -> 21.8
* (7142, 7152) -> 17.7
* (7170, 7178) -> 19.5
